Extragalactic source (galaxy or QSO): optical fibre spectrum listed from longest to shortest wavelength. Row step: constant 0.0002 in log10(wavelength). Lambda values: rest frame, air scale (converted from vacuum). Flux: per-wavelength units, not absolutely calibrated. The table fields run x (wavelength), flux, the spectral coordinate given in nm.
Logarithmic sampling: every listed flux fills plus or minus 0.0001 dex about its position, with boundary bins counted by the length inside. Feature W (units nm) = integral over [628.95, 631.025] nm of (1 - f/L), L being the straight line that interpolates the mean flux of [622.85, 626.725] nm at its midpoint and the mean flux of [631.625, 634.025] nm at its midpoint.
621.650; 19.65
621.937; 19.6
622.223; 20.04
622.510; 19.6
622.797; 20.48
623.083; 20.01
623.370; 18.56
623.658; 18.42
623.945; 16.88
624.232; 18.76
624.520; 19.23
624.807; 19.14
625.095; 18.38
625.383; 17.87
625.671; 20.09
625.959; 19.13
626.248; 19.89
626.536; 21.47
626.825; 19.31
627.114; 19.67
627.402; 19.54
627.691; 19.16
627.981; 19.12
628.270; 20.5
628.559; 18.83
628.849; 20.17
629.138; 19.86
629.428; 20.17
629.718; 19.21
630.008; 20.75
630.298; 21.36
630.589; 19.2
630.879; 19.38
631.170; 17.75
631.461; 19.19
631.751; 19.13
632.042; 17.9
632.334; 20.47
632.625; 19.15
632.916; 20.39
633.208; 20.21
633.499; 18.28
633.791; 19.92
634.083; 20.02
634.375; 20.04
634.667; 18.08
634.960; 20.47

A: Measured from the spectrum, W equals -0.071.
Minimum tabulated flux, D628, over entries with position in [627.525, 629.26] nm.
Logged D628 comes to 18.83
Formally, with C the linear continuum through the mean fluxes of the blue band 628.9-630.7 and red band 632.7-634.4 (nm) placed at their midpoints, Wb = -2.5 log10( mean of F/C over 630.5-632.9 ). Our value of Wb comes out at 0.05 mag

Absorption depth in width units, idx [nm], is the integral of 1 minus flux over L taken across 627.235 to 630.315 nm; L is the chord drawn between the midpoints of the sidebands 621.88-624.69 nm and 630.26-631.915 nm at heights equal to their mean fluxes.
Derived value -0.10 nm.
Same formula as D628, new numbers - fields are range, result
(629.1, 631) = 19.2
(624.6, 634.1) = 17.75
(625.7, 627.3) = 19.13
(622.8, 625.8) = 16.88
